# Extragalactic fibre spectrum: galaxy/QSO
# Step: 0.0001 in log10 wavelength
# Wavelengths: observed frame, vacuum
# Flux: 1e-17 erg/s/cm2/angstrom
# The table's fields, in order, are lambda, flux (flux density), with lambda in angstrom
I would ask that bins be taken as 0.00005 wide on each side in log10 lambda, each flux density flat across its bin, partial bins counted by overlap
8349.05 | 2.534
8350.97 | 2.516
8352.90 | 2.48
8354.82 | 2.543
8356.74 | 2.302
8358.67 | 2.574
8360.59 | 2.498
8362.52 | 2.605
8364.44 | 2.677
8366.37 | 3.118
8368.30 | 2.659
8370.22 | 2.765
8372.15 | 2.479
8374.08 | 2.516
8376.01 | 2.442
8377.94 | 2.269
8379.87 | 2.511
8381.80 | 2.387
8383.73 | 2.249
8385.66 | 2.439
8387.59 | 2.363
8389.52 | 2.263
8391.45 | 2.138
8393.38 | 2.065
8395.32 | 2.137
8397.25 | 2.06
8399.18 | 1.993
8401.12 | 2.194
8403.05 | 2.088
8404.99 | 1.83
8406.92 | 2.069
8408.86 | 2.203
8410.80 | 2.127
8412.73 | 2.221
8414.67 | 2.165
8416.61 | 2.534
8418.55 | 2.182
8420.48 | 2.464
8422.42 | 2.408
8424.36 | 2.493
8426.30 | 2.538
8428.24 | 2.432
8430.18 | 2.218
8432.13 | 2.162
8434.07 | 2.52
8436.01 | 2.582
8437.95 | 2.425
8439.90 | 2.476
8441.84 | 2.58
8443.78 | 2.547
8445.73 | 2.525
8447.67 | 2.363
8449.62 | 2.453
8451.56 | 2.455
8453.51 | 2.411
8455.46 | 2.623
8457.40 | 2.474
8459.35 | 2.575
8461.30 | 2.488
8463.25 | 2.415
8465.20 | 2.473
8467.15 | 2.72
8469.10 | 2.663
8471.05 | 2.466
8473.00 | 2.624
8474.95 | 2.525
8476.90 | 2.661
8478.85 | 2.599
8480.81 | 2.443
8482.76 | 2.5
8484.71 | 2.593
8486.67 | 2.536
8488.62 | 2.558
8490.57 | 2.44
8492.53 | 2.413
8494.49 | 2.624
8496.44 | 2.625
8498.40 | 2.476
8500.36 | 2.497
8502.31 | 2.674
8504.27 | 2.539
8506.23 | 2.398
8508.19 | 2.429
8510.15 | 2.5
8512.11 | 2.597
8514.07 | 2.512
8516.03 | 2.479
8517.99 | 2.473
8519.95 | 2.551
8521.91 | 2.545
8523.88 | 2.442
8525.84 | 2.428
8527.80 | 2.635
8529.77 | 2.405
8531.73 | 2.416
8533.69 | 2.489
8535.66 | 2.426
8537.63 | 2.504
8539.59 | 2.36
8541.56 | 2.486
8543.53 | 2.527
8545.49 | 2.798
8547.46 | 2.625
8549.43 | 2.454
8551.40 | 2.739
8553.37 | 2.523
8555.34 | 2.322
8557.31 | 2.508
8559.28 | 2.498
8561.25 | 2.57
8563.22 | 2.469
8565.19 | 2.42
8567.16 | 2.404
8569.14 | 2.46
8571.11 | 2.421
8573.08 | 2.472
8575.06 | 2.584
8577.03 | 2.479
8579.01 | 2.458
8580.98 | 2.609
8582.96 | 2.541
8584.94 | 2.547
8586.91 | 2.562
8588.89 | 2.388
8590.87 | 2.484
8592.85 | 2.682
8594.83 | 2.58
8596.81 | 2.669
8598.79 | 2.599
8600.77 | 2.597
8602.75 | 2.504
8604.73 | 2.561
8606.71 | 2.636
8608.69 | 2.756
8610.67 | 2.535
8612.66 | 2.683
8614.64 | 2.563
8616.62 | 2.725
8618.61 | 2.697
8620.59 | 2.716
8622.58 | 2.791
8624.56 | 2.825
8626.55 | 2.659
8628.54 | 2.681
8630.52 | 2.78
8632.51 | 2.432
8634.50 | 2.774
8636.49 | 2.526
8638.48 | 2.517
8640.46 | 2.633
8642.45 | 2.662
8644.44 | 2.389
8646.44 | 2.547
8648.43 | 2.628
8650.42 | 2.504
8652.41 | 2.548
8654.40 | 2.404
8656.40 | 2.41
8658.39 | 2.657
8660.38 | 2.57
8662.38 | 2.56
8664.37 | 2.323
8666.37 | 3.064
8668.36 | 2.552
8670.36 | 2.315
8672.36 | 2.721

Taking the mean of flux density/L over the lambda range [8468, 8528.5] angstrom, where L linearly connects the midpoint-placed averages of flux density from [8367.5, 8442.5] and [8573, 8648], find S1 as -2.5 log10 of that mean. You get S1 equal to -0.04 mag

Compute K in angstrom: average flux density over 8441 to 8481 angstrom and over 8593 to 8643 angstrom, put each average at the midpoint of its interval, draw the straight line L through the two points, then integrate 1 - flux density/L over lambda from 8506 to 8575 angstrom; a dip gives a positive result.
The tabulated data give 2.44 angstrom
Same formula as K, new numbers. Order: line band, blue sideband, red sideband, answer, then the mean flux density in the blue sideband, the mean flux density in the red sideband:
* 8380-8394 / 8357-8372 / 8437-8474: 1.8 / 2.67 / 2.51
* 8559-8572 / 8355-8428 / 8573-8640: 0.5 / 2.35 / 2.61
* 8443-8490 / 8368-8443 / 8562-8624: -2.5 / 2.32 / 2.57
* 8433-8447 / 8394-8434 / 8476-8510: -1.1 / 2.23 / 2.53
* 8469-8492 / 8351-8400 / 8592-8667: -0.4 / 2.42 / 2.61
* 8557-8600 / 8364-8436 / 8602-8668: 0.5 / 2.34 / 2.61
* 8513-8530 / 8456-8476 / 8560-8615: 0.3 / 2.54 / 2.54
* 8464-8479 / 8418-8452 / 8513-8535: -0.8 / 2.44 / 2.49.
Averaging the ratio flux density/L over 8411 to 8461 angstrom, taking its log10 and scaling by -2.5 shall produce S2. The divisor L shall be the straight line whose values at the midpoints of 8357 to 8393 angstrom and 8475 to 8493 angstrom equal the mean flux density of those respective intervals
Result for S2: 0.04 mag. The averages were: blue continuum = 2.49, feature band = 2.43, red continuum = 2.53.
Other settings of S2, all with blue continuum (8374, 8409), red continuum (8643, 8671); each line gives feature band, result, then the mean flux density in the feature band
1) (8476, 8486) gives -0.10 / 2.56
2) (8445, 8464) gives -0.09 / 2.48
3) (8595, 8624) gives -0.07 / 2.65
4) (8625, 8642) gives -0.05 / 2.63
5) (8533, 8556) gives -0.05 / 2.52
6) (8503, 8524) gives -0.06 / 2.5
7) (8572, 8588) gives -0.04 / 2.53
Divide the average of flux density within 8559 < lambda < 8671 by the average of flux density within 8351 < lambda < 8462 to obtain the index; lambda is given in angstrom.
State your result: 1.08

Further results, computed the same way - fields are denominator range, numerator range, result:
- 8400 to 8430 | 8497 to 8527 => 1.11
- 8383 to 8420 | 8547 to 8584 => 1.15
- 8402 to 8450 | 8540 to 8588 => 1.07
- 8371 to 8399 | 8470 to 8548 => 1.09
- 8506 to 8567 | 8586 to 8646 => 1.05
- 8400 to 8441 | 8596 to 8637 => 1.15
